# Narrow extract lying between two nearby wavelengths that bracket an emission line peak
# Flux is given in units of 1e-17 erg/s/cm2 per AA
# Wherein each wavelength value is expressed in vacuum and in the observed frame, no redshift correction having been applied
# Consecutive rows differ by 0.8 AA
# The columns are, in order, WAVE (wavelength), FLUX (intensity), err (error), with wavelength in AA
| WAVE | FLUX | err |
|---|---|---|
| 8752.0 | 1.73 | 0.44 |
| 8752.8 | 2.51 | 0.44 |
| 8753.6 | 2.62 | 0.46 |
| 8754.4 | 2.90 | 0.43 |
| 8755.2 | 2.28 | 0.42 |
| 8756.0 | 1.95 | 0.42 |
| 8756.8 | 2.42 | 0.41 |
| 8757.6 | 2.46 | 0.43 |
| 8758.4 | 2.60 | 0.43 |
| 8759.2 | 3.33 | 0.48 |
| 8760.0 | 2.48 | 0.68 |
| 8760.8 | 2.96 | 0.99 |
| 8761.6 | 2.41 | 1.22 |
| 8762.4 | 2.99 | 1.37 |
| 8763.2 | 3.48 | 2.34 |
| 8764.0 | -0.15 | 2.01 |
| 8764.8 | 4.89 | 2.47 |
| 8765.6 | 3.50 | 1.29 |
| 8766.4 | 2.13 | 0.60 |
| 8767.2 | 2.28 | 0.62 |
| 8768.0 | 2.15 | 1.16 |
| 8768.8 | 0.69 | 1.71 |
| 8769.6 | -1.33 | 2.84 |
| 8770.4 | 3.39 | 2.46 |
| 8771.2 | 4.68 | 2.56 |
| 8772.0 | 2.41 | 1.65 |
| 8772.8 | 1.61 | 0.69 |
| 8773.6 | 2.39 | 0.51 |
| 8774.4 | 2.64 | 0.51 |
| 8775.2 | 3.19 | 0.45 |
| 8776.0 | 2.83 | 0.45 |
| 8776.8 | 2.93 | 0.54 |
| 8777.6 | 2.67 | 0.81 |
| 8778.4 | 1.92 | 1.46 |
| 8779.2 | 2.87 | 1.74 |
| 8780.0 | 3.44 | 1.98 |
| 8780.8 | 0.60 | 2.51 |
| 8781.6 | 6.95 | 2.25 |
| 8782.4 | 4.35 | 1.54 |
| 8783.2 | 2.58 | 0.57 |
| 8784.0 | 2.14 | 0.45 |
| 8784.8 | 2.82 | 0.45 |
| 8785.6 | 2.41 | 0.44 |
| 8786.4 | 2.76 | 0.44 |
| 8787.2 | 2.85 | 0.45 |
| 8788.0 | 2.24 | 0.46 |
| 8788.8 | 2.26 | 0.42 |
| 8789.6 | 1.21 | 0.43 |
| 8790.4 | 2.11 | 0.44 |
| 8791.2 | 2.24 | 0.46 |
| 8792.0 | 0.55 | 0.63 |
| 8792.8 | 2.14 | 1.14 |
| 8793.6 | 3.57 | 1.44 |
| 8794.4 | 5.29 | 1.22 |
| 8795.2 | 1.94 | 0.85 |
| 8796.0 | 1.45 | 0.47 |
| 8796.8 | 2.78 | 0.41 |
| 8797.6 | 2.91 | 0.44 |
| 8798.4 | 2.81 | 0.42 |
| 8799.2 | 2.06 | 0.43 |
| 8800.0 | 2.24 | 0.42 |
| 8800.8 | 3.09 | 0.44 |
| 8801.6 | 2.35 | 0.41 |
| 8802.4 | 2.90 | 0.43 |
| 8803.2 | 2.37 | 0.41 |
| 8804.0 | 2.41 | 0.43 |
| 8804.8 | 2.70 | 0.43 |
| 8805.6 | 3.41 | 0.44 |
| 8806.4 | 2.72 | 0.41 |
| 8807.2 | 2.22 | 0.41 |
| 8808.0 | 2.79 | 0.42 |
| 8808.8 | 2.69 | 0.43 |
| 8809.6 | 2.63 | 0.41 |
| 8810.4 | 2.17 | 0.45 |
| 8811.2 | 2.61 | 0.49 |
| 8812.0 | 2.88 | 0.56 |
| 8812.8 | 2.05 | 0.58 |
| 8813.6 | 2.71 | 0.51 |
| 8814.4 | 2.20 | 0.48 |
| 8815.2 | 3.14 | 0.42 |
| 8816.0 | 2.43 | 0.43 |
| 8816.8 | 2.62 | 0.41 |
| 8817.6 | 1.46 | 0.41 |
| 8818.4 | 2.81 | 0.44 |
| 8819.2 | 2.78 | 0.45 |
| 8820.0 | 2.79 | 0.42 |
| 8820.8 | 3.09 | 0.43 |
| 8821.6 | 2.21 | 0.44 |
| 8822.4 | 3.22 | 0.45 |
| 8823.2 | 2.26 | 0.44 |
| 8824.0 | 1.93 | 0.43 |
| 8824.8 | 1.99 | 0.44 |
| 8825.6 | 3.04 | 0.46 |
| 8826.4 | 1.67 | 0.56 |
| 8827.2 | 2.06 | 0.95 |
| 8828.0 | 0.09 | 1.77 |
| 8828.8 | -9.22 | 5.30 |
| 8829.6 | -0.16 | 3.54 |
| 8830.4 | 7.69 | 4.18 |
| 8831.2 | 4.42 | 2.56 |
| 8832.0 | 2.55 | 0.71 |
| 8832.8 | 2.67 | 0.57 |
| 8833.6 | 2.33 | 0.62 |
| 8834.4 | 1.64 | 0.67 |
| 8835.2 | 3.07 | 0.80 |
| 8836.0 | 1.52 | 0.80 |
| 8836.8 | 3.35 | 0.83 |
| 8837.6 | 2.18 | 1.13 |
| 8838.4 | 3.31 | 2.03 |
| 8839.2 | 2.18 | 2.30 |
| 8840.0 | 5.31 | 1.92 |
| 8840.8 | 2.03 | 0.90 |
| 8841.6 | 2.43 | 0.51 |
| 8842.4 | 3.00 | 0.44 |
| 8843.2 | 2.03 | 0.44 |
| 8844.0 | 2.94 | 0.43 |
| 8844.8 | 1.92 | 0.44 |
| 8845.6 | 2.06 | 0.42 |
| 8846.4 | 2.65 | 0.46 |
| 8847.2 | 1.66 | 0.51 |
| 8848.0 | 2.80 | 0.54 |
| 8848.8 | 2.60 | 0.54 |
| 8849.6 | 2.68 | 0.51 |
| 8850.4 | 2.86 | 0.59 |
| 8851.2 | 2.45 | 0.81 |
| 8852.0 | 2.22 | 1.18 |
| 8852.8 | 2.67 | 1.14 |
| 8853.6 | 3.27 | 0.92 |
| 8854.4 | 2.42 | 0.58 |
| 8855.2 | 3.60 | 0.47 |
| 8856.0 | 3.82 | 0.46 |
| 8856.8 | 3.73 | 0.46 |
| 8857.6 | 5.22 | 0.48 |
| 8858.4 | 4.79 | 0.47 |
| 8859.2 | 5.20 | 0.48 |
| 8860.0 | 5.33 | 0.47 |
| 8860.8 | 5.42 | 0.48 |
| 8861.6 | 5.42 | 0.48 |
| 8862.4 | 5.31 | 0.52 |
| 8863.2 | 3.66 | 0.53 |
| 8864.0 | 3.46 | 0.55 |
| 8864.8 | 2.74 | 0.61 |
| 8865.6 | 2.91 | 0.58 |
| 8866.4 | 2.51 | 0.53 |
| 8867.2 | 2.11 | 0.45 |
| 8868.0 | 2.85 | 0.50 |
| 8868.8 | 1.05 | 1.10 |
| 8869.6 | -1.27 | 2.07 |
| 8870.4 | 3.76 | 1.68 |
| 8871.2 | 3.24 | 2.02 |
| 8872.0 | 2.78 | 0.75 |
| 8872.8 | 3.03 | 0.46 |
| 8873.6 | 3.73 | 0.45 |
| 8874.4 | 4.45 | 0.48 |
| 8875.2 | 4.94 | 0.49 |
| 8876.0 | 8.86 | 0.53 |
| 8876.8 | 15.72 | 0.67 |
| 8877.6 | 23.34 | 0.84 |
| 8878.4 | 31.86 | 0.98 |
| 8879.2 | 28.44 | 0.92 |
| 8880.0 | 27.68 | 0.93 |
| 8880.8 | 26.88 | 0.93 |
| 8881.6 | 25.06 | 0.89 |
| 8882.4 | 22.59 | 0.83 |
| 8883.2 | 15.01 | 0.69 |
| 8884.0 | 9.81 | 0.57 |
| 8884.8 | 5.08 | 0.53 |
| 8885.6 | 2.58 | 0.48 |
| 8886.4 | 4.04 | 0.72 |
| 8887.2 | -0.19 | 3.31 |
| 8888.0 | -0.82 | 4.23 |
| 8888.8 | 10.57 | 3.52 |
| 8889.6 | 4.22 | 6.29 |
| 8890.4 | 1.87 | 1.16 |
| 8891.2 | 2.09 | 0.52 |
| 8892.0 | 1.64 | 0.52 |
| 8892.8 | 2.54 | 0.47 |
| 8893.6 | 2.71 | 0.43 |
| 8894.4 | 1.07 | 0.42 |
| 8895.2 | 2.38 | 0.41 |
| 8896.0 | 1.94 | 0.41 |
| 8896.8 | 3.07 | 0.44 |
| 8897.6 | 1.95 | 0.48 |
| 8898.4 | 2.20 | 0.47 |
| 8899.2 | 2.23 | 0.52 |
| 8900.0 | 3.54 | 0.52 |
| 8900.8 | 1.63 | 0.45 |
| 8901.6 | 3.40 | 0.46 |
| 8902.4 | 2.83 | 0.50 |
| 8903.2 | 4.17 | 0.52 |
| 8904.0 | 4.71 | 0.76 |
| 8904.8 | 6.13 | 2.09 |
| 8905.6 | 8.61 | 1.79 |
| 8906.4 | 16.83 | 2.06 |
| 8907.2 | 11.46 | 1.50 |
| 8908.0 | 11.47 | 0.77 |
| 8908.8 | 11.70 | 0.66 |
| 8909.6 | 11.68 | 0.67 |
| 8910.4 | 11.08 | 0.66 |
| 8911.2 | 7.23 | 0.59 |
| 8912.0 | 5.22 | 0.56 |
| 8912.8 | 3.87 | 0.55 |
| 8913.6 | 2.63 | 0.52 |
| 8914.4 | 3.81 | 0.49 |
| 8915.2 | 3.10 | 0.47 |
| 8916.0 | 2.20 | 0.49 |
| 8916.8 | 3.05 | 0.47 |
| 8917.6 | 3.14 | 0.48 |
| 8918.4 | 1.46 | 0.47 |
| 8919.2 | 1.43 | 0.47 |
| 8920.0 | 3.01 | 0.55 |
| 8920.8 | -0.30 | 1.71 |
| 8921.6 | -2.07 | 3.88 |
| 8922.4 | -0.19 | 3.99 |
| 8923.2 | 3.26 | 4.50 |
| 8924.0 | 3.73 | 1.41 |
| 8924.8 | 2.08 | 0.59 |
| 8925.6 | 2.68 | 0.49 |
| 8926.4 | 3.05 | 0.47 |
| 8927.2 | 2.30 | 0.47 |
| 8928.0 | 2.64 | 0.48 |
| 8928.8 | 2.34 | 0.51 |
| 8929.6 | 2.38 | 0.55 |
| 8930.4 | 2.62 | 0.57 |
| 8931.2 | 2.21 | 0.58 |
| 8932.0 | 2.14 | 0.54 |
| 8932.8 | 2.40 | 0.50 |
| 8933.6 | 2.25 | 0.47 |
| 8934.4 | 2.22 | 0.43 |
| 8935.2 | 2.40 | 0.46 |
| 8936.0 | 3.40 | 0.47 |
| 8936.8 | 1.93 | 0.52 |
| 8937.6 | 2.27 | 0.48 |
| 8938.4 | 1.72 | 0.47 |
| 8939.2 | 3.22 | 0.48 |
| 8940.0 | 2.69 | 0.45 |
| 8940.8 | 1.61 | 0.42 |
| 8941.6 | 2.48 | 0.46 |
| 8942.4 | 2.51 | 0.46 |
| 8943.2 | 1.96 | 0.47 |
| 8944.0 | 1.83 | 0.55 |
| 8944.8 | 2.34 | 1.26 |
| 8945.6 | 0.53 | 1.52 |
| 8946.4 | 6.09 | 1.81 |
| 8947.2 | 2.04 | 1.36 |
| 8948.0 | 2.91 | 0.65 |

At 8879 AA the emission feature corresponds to H-alpha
